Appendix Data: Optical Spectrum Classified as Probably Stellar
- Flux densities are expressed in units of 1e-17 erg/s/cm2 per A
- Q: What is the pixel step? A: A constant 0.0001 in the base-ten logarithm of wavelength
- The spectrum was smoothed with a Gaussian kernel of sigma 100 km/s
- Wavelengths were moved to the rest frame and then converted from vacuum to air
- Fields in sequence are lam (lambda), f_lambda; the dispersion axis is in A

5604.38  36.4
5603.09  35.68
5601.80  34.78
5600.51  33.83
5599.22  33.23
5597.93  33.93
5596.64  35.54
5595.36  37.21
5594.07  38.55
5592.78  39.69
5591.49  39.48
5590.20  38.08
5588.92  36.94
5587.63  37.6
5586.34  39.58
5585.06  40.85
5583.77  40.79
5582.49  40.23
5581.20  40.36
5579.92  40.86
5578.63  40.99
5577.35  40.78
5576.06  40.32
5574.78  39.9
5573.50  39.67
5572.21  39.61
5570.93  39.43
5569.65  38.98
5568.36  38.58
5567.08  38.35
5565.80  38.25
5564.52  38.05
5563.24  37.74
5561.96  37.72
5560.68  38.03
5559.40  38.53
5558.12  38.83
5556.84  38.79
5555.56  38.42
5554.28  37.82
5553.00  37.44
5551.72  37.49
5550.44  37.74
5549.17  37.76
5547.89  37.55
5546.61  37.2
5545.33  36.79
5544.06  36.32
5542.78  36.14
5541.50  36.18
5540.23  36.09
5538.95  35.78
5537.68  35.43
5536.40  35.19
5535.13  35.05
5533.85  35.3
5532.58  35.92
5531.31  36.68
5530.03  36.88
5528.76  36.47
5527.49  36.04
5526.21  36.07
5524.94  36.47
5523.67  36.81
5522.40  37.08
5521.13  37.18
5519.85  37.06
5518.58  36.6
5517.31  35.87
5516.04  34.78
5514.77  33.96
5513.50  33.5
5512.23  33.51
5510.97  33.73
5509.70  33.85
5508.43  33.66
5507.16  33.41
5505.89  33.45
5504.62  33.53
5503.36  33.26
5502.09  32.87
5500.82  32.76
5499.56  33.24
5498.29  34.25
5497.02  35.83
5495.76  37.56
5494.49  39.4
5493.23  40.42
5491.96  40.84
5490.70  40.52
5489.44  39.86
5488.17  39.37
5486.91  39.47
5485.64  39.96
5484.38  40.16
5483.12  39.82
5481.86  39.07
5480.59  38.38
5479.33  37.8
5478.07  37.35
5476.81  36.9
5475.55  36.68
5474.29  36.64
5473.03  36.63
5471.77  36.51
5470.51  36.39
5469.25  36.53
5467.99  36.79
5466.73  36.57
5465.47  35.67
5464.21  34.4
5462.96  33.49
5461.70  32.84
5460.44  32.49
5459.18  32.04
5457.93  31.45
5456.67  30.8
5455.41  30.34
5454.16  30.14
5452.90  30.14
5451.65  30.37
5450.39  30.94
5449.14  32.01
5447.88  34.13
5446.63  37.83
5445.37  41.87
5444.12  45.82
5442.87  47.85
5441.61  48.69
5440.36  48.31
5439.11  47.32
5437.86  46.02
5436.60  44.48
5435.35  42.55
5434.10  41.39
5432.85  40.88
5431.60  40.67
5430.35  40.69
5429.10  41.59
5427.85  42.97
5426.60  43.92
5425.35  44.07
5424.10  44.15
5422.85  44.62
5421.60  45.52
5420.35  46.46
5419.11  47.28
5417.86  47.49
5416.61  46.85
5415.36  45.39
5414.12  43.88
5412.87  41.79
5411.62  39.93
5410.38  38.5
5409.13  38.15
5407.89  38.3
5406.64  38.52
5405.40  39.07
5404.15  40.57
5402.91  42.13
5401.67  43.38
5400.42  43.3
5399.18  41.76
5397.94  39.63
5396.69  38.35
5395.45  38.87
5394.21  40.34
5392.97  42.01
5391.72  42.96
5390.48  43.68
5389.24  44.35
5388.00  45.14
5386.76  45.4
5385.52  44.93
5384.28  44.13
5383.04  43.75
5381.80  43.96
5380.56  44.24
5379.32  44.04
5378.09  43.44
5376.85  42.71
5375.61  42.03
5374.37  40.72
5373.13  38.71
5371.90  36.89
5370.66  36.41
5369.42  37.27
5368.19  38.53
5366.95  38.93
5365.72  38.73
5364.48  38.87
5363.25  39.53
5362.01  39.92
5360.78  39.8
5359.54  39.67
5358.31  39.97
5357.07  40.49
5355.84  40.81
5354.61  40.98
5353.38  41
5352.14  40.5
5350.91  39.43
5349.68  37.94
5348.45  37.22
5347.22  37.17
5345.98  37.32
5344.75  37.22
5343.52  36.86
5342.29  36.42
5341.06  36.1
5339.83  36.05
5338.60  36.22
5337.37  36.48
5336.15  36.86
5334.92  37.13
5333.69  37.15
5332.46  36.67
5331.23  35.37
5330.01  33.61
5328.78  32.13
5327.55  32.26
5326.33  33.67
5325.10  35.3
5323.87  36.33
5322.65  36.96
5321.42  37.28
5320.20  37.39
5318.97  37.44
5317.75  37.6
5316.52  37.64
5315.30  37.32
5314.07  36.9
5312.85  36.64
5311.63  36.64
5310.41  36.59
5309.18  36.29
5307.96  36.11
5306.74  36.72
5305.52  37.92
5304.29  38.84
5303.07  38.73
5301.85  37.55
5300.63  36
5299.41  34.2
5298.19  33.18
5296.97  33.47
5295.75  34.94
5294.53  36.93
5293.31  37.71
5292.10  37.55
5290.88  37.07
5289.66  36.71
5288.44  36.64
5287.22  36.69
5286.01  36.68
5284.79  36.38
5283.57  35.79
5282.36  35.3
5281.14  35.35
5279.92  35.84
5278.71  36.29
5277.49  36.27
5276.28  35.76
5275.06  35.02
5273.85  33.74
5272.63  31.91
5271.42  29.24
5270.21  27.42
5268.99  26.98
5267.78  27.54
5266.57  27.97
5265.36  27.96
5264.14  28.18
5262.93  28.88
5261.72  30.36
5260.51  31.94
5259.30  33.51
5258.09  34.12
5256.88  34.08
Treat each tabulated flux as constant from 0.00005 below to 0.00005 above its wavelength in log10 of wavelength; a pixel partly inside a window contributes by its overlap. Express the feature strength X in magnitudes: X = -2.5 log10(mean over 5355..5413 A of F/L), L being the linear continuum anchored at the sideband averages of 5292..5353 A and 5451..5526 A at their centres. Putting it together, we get -0.134 mag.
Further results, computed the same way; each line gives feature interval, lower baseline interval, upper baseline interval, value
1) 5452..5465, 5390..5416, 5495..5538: 0.19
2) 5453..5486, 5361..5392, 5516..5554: 0.09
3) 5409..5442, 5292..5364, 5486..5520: -0.20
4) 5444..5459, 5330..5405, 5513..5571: 0.16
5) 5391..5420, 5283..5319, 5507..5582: -0.14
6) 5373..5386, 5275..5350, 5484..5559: -0.18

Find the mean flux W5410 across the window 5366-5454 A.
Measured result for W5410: 41.7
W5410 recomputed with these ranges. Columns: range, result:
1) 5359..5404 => 41.3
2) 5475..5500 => 38.4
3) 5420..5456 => 40.8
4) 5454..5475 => 34.2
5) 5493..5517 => 34.5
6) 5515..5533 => 36.4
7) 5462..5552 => 36.4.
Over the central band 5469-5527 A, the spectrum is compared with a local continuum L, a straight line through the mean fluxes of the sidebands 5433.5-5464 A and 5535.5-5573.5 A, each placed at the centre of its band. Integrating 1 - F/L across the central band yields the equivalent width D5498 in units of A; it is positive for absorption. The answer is 1.70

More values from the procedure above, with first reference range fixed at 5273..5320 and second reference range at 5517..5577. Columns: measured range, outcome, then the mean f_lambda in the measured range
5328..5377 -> -2.0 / 38.1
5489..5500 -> -0.3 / 38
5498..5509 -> 1.1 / 33.3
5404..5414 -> -0.7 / 39.5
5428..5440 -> -2.0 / 43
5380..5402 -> -3.6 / 42.8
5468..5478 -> 0.1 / 36.7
